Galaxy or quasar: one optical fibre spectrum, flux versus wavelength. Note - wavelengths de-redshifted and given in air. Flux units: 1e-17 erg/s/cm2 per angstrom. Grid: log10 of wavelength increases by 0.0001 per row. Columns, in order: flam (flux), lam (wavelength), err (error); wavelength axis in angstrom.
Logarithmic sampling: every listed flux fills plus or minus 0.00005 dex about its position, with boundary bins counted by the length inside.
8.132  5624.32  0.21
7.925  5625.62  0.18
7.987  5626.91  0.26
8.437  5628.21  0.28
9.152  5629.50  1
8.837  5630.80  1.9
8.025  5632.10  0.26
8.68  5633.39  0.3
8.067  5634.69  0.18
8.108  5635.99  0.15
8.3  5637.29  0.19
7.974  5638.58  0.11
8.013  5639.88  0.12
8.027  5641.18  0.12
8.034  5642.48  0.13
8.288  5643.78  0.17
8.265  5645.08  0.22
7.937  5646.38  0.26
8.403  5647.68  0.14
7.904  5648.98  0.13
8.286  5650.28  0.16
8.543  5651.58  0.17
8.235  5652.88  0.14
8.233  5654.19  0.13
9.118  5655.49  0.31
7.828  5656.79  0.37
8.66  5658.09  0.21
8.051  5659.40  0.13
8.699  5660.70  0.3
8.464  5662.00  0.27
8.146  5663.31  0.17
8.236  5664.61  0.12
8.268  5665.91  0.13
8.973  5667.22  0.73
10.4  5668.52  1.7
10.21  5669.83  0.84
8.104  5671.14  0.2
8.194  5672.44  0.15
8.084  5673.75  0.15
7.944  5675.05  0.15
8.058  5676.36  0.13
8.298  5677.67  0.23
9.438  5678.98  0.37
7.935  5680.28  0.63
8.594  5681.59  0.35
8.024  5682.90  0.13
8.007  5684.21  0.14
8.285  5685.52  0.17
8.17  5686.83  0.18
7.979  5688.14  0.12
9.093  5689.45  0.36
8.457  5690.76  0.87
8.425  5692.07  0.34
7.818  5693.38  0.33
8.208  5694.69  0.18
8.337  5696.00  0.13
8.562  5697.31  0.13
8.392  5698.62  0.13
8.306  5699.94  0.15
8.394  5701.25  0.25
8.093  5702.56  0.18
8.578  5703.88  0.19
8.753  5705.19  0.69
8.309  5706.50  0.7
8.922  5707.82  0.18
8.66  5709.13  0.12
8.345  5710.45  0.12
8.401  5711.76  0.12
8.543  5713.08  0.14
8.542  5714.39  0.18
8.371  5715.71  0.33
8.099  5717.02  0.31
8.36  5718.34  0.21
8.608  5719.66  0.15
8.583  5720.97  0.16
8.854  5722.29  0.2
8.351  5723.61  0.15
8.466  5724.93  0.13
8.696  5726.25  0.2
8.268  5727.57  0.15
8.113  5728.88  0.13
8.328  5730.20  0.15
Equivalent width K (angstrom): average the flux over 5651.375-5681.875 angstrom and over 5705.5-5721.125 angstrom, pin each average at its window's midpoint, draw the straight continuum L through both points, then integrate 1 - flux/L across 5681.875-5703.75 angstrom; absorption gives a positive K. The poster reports 0.5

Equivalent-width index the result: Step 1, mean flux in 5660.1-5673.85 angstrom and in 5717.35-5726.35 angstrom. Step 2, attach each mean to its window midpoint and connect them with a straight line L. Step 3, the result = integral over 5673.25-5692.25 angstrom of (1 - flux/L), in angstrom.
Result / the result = 0.78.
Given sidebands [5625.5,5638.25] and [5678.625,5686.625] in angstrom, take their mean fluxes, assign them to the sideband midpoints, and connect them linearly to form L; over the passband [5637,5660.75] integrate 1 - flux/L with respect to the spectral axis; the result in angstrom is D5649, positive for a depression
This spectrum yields 0.32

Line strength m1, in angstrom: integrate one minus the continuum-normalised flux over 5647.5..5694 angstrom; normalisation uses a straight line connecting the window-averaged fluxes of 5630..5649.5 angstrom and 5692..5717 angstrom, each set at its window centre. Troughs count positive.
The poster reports -0.7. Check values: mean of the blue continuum 8.2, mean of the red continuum 8.41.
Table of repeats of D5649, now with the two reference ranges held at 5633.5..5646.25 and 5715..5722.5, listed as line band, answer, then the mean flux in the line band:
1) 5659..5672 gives -0.8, 8.76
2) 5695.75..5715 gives -0.2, 8.48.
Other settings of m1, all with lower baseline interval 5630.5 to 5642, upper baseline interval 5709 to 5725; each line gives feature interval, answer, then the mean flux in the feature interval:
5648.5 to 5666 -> -0.1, 8.34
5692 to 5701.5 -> 0.1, 8.3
